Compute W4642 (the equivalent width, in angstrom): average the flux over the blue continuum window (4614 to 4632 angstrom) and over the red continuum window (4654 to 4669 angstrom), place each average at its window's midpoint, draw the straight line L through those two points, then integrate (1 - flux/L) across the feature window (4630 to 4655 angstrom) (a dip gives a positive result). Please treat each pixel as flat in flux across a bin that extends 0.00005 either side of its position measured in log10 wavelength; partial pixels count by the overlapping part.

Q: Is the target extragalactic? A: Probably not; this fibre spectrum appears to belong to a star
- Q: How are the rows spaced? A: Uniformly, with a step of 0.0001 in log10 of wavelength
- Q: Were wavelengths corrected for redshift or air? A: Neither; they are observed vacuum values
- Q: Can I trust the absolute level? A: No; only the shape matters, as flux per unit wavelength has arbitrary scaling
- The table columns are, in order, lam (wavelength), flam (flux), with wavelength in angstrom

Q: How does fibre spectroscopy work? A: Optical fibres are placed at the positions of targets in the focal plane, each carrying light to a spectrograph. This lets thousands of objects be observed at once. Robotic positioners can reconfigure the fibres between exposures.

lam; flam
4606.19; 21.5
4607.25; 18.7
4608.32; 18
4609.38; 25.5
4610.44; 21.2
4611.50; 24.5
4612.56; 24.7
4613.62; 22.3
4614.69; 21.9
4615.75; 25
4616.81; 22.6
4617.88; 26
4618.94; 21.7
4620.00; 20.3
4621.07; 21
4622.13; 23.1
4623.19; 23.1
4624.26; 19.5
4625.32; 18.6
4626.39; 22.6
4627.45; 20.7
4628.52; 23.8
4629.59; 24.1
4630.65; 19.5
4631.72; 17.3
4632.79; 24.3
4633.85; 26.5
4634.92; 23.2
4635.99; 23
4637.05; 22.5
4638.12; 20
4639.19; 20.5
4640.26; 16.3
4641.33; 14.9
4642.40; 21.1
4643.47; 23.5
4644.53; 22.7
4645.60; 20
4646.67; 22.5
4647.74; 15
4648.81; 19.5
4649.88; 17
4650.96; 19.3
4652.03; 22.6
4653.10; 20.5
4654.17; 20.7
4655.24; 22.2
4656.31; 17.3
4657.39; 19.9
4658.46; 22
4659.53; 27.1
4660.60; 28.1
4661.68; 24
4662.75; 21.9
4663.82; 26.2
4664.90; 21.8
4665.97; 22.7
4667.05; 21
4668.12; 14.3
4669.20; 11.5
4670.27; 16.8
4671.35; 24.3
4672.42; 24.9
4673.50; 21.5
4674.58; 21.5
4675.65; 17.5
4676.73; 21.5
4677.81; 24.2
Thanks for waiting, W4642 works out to 1.5 angstrom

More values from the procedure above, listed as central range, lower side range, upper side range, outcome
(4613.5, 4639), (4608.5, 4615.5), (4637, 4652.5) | -0.62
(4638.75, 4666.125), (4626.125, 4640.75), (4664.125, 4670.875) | -1.90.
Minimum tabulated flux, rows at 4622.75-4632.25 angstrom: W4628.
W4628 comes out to 17.3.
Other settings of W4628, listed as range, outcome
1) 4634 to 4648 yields 14.9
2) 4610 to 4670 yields 11.5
